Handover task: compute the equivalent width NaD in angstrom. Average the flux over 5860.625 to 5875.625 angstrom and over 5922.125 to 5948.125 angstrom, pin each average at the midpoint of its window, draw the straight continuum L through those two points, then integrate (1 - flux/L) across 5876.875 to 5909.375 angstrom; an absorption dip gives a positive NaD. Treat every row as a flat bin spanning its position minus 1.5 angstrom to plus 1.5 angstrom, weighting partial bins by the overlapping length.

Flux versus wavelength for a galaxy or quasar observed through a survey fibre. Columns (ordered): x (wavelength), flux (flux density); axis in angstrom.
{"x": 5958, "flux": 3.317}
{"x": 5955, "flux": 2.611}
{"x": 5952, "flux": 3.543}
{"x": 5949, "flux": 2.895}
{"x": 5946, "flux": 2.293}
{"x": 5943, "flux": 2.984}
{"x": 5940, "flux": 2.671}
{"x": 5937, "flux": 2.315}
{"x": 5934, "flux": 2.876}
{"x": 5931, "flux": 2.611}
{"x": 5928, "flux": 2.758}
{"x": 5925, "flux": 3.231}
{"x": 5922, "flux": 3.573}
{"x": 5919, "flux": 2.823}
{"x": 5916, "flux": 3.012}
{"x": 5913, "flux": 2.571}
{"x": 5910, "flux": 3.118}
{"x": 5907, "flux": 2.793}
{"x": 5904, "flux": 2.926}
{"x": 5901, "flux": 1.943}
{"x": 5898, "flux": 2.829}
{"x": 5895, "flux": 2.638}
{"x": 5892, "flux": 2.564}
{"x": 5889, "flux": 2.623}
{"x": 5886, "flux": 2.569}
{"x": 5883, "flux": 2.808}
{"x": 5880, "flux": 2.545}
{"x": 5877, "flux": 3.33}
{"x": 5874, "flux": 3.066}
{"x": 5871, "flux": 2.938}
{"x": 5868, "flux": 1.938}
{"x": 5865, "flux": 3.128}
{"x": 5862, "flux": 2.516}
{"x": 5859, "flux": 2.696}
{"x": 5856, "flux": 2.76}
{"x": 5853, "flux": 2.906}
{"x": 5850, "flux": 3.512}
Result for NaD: 0.8 angstrom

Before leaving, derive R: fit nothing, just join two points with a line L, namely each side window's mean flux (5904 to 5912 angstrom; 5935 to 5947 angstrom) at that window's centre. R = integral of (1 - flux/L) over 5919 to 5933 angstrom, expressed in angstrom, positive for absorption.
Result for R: -1.4 angstrom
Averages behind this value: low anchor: 2.93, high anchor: 2.59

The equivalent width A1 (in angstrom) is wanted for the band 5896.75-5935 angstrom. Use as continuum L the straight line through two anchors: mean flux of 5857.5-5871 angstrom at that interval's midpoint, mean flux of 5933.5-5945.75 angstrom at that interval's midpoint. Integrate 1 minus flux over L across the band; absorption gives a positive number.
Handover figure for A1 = -3.0 angstrom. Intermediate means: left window 2.61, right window 2.66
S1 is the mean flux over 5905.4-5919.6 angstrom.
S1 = 2.87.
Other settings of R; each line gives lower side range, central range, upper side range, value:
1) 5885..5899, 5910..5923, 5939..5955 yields -1.2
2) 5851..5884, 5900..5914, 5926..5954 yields 0.4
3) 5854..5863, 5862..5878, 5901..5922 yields -0.7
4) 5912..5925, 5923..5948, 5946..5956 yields 2.0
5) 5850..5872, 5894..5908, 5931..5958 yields 0.8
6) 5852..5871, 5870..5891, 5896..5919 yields -1.0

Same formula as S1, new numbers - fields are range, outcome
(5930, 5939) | 2.6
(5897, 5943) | 2.81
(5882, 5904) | 2.59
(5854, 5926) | 2.79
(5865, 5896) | 2.72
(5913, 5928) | 3.06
